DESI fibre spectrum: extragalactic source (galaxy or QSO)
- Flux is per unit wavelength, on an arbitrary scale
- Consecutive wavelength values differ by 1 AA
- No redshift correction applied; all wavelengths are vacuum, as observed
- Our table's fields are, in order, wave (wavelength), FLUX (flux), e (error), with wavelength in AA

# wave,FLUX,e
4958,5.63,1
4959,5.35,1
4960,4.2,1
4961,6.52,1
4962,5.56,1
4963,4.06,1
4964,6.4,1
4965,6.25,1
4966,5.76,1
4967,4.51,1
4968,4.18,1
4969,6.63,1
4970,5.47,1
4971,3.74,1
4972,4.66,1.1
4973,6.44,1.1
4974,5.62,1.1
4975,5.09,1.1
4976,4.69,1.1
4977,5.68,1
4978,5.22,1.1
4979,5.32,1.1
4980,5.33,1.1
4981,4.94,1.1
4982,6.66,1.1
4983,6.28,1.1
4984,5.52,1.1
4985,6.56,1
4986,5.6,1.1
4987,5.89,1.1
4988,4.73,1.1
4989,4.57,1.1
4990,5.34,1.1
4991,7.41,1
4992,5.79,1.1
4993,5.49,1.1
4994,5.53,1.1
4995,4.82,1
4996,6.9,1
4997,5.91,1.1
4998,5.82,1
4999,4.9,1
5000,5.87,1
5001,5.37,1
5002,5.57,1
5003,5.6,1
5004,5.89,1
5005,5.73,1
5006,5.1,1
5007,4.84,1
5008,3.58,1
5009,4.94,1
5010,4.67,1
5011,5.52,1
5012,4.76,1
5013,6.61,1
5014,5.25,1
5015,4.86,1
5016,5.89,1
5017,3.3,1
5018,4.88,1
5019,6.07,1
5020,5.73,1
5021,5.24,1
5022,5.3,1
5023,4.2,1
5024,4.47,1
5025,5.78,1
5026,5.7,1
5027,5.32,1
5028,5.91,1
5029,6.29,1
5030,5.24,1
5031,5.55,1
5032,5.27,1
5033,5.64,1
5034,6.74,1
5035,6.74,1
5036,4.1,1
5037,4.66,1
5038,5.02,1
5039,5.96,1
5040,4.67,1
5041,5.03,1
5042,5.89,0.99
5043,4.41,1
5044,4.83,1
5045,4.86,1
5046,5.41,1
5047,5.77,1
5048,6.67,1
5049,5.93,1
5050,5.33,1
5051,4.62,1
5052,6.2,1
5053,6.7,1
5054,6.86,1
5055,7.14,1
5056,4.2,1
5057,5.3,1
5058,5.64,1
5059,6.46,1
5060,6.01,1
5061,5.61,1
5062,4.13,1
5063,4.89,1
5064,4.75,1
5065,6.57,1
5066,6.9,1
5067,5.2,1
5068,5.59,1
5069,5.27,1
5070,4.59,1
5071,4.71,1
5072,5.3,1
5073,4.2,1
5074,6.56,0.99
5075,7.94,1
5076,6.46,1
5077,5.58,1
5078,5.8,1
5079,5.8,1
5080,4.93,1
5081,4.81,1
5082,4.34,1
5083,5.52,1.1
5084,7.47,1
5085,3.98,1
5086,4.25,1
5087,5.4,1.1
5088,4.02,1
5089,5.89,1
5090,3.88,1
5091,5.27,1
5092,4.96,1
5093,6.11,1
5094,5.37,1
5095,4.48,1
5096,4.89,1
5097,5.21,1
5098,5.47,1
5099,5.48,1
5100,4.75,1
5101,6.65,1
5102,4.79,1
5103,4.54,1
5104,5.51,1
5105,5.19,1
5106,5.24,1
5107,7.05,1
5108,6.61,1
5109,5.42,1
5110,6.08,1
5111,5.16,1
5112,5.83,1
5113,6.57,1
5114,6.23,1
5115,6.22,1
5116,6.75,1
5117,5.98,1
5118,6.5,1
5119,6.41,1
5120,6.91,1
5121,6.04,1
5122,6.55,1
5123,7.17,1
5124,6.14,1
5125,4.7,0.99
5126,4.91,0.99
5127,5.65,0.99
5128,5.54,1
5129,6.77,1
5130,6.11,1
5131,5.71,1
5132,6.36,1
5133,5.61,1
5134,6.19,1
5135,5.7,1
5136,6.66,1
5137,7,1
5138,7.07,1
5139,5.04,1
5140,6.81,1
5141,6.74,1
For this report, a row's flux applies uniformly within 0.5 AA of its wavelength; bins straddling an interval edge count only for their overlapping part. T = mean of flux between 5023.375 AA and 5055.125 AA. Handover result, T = 5.56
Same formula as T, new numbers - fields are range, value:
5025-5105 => 5.44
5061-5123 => 5.57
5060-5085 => 5.52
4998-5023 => 5.22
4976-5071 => 5.47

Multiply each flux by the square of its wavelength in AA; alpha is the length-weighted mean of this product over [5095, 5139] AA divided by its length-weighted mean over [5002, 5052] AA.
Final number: 1.15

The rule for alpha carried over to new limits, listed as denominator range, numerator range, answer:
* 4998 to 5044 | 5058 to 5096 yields 1.04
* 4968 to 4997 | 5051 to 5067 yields 1.07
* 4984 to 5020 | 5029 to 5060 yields 1.05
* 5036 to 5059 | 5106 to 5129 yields 1.14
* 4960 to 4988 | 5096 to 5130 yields 1.13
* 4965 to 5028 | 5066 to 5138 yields 1.10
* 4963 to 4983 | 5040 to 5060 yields 1.08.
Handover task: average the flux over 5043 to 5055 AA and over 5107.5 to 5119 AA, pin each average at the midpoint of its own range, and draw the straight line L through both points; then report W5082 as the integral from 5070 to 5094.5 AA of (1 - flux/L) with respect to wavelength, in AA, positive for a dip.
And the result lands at 2.5 AA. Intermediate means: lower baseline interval 5.75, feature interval 5.34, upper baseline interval 6.14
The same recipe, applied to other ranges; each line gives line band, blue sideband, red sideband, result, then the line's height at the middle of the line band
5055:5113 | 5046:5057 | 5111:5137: 5.5 AA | 6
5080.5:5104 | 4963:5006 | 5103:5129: 3.2 AA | 5.92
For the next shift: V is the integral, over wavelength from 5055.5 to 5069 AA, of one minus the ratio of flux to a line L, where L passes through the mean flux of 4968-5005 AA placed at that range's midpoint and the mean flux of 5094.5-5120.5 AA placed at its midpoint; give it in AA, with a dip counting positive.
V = 0.5 AA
